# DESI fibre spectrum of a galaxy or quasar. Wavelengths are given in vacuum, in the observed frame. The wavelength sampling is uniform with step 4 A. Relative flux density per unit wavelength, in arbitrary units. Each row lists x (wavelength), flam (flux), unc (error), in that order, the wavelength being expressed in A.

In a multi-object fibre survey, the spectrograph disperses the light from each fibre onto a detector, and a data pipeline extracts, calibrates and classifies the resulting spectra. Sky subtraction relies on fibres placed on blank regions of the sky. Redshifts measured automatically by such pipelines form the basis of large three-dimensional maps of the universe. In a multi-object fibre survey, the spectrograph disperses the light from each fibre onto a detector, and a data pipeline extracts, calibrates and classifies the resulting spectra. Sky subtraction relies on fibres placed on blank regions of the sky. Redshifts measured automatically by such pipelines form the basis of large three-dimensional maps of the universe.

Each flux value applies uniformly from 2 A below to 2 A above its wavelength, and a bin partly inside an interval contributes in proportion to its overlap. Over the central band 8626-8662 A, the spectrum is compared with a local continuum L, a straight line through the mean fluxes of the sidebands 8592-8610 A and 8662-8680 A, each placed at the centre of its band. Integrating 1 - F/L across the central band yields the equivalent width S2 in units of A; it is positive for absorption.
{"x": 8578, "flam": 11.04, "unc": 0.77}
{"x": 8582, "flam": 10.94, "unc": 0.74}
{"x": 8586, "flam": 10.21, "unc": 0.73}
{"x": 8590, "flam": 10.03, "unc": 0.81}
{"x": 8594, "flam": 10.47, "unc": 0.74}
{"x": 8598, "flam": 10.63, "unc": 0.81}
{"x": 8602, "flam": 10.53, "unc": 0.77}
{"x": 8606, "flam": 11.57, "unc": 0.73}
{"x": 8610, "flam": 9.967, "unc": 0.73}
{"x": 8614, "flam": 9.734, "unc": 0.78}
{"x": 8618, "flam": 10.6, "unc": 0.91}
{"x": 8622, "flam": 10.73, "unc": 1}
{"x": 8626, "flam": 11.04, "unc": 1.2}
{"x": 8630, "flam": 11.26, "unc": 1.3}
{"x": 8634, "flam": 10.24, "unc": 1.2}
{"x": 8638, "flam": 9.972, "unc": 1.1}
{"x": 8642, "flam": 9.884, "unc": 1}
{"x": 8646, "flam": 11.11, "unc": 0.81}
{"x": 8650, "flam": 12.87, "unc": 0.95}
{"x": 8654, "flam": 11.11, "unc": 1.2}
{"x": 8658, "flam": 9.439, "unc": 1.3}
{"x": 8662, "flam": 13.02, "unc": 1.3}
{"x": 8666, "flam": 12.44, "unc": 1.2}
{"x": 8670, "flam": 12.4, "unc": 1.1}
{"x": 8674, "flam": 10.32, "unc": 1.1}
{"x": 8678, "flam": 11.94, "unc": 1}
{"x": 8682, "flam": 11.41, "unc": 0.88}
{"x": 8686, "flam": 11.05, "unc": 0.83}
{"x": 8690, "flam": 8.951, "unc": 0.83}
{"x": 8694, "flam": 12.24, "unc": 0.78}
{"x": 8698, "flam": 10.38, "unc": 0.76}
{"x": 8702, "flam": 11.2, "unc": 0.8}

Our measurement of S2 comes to 1.8 A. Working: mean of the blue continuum 10.7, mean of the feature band 10.9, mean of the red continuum 11.9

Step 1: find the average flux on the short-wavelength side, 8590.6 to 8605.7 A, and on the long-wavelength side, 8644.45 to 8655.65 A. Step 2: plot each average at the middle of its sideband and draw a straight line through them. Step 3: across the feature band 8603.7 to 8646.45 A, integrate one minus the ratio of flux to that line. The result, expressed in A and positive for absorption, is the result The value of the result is 2.5 A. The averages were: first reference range 10.6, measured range 10.5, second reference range 11.7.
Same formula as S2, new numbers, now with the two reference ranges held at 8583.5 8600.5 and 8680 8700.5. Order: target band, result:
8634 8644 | 0.55 A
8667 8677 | -0.74 A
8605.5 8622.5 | 0.08 A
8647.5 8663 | -1.24 A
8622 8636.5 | -0.37 A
